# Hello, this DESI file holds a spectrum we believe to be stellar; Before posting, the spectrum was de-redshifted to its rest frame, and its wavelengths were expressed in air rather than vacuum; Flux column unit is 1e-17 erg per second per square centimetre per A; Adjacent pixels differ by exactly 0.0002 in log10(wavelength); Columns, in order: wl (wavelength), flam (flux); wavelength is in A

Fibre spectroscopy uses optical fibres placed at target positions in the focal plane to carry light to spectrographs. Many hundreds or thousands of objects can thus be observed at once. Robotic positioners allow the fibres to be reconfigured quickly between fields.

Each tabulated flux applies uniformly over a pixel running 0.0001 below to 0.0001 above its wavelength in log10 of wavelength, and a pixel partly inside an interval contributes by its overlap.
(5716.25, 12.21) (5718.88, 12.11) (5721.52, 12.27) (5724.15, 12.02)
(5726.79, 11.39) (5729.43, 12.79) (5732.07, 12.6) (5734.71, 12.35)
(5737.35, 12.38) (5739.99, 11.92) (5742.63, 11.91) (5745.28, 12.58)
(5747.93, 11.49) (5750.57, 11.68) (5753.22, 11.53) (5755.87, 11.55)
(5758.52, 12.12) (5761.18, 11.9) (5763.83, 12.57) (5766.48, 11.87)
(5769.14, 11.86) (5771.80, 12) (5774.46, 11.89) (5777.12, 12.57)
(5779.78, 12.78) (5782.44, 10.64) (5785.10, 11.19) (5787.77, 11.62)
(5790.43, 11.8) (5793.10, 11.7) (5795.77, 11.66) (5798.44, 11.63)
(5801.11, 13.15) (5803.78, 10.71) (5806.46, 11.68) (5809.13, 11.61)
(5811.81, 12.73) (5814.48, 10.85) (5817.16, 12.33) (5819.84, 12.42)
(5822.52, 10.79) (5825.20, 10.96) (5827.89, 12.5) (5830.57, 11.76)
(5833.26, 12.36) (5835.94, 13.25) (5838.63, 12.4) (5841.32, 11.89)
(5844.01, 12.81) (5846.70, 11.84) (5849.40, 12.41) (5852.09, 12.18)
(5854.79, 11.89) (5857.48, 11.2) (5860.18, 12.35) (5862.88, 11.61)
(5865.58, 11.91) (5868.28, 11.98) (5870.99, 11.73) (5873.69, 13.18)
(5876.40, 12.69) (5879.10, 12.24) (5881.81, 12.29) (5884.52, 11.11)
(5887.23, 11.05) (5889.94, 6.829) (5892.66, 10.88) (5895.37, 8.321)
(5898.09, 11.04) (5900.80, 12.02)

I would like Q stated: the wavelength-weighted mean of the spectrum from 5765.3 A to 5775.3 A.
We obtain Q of 11.9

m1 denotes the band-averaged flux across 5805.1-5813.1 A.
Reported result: 12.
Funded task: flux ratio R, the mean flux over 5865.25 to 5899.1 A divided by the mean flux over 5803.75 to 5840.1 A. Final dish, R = 0.93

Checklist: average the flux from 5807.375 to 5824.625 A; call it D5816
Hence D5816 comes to 11.8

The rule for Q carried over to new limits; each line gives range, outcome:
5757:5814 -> 11.9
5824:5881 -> 12.2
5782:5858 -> 11.9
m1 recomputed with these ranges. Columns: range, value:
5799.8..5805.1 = 11.9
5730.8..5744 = 12.2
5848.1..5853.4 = 12.3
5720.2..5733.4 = 12.2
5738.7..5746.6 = 12.1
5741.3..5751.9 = 11.9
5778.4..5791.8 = 11.6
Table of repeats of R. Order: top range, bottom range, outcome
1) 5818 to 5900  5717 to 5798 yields 0.98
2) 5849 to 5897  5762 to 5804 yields 0.96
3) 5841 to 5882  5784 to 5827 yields 1.04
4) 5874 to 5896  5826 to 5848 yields 0.88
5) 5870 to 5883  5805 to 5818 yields 1.05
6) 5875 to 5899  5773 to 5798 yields 0.91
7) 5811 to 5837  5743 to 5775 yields 1.00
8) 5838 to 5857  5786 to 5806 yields 1.04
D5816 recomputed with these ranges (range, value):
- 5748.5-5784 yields 11.9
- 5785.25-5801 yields 11.8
